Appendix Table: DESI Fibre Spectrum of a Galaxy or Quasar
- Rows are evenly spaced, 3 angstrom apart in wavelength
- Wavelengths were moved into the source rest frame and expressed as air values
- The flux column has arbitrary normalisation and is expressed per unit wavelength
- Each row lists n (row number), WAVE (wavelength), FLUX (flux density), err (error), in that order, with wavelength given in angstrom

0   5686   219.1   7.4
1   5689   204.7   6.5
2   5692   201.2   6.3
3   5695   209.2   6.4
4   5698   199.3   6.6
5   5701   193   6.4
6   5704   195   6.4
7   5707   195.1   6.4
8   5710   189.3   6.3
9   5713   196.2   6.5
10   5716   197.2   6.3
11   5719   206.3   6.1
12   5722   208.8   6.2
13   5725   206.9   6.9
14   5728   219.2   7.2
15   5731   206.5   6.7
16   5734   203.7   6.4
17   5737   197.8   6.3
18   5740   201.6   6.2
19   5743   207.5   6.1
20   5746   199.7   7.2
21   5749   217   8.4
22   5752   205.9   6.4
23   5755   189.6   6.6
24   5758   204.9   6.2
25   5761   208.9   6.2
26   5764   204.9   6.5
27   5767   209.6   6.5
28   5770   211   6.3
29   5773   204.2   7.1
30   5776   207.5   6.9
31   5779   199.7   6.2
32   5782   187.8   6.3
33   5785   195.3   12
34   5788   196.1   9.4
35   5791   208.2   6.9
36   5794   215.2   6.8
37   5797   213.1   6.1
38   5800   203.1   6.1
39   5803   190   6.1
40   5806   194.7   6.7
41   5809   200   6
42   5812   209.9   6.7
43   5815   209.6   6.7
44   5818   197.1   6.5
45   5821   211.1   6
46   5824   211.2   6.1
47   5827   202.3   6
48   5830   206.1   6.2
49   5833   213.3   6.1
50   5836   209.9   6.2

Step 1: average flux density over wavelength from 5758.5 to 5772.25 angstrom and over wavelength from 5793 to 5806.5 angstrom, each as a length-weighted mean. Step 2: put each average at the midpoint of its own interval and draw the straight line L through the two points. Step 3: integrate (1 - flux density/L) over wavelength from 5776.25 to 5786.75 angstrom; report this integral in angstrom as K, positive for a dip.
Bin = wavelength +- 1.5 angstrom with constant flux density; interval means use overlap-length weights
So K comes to 0.5 angstrom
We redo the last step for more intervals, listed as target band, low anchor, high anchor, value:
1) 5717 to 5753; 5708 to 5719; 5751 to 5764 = -1.4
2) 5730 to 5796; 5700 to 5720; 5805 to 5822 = -1.3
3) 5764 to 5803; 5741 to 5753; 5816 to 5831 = 0.5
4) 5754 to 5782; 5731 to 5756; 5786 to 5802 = 0.1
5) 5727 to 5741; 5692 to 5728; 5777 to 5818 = -0.3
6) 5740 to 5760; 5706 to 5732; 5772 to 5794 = -0.2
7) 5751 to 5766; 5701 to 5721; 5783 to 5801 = -0.1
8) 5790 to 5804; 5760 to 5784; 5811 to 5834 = -0.1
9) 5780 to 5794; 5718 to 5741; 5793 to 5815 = 0.4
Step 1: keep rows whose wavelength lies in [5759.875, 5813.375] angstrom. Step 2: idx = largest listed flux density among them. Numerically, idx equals 215.2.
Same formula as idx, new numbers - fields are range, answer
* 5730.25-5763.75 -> 217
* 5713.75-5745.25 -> 219.2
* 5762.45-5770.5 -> 211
